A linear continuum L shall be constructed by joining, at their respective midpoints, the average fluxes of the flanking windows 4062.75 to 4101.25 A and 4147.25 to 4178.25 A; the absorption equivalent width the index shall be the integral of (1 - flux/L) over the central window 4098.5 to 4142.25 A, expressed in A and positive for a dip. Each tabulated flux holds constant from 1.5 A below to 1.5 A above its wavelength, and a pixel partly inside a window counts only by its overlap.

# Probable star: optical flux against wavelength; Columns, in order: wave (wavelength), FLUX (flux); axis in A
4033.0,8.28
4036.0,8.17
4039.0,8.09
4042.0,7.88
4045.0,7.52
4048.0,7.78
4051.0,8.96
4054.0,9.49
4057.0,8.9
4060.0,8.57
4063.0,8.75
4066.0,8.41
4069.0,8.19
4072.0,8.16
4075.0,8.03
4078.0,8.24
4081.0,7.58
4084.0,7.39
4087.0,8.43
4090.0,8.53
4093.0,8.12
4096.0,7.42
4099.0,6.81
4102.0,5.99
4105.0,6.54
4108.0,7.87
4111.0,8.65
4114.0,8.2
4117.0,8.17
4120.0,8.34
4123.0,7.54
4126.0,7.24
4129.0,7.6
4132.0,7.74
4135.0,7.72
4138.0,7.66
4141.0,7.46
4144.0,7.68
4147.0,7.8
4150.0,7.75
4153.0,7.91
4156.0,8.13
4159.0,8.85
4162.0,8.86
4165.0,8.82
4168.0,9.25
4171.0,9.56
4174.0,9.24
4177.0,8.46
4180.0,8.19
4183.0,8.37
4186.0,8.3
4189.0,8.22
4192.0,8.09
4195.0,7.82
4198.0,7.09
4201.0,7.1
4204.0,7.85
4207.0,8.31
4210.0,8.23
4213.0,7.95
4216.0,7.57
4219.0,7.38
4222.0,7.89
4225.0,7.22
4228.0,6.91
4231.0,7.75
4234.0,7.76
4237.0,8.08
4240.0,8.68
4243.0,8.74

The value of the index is 3.7 A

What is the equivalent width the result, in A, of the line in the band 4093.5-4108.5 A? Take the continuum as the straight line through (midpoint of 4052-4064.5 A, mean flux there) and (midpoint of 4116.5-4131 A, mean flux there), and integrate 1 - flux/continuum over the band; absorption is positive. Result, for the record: 2.2 A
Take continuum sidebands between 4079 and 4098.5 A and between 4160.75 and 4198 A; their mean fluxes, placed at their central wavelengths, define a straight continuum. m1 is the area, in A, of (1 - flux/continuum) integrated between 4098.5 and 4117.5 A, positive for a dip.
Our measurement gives 1.31 A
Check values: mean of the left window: 7.86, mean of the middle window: 7.46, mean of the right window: 8.54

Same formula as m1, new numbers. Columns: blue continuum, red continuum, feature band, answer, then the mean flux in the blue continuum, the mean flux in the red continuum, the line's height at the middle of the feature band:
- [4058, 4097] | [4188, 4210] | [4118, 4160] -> 0.9 A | 8.16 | 7.8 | 7.98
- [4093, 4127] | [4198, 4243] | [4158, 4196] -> -4.6 A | 7.55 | 7.77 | 7.69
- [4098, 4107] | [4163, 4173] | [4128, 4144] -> 0.5 A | 6.51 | 9.19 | 7.88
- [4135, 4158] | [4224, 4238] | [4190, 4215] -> -0.6 A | 7.79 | 7.54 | 7.62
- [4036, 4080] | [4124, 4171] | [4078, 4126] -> 2.9 A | 8.34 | 8.07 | 8.21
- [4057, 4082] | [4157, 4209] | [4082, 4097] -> 0.6 A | 8.29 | 8.37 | 8.31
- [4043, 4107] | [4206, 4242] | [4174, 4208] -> -0.8 A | 7.99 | 7.82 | 7.85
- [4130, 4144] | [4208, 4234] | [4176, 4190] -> -1.2 A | 7.65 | 7.63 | 7.64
